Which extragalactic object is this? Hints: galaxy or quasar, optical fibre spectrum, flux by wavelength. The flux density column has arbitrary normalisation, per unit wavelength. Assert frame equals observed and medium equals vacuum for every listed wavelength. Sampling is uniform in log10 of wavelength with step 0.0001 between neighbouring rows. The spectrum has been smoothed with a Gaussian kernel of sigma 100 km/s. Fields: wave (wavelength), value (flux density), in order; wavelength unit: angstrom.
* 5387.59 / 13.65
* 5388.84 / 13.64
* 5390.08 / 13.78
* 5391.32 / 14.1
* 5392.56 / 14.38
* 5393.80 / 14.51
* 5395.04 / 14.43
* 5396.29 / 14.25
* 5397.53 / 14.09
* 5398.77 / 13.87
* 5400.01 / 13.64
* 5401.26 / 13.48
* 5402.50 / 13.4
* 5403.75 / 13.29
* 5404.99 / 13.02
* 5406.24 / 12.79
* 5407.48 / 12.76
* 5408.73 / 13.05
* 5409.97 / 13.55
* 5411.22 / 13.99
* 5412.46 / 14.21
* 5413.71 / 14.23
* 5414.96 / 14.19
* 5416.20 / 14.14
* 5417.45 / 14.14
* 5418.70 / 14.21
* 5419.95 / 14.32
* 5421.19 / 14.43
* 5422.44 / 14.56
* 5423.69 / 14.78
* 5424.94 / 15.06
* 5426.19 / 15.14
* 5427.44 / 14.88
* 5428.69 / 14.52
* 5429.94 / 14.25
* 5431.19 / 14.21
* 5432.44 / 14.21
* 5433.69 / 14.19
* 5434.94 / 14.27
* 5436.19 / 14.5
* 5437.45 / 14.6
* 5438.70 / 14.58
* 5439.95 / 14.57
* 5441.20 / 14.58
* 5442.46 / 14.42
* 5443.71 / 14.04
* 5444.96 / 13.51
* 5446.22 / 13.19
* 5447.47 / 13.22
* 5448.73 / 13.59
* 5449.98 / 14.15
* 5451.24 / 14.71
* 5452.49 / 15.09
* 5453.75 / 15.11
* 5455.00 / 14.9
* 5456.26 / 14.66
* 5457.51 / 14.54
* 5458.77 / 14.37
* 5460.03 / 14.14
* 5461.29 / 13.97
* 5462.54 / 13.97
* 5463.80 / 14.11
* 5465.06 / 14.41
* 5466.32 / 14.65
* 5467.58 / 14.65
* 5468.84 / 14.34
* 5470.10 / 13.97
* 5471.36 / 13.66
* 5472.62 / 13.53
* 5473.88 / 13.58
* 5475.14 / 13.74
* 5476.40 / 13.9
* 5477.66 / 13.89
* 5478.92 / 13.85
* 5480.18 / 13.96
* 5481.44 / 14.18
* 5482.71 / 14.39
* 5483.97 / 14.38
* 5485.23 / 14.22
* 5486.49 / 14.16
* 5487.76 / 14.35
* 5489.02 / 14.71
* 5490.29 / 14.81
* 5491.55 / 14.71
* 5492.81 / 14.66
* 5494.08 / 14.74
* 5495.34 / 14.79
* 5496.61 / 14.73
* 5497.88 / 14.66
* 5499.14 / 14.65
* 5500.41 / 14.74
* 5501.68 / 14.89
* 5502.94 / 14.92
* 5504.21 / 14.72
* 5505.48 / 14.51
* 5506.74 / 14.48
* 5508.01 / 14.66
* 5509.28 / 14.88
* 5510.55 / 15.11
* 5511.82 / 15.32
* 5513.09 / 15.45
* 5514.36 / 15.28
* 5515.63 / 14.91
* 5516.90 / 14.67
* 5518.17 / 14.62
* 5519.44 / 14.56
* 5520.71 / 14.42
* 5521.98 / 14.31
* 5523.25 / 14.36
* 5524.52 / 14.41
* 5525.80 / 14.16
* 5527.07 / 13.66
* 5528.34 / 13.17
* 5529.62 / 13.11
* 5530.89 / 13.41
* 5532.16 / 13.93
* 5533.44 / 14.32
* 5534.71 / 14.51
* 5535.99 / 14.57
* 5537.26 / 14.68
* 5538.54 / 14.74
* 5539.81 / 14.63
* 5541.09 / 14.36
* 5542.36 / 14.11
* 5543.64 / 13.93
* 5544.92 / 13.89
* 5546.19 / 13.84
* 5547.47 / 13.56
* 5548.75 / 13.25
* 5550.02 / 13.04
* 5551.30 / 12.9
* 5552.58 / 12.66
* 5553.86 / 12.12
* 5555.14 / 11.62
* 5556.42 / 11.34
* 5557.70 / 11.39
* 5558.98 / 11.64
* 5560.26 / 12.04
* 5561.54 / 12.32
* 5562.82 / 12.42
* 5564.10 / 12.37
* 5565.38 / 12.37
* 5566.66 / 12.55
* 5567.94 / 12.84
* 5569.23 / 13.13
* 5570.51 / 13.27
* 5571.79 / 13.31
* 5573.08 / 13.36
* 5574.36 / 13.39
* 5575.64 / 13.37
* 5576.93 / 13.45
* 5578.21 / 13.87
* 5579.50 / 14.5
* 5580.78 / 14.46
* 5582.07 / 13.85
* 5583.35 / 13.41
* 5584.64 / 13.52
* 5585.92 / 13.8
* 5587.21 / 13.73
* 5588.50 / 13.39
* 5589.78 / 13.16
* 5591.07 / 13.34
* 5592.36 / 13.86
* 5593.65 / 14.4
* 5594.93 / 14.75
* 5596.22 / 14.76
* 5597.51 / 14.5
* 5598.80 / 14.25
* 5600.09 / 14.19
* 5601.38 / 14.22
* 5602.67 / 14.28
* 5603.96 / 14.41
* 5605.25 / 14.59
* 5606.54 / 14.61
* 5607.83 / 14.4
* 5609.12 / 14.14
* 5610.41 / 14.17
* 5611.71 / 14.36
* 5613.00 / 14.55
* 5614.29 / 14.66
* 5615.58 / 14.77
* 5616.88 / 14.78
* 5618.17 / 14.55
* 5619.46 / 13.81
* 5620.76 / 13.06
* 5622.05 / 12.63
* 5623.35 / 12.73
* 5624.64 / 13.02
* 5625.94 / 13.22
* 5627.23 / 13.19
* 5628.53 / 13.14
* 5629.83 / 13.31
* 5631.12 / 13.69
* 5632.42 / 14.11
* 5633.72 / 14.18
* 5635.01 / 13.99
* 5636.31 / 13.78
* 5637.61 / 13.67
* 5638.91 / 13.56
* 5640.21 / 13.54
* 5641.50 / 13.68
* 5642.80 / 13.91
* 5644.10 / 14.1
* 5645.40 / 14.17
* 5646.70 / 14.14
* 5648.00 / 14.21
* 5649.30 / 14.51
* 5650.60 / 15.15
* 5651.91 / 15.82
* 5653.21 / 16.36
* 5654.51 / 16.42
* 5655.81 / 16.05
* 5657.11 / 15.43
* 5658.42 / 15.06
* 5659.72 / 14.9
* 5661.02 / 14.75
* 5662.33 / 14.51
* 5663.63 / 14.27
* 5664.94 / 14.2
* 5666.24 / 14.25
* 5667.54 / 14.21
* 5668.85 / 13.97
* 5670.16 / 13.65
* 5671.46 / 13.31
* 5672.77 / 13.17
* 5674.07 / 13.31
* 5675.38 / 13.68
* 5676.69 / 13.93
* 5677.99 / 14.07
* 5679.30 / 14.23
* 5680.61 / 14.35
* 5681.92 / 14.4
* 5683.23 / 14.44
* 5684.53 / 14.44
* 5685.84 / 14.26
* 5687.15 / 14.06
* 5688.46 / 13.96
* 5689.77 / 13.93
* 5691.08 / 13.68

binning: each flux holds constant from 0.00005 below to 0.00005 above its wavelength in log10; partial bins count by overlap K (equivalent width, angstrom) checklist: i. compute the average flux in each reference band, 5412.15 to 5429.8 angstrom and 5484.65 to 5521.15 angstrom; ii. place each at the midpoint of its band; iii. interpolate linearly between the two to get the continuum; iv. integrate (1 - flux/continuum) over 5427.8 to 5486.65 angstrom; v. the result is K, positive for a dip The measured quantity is 1.6 angstrom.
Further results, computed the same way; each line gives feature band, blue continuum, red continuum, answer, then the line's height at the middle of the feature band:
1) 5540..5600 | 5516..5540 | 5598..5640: 3.31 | 14.1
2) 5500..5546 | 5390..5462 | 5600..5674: -0.89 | 14.2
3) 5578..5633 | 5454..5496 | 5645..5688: 1.73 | 14.4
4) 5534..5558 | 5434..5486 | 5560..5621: 0.82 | 13.9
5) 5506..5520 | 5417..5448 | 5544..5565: -1.86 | 13.2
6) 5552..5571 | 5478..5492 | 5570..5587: 2.09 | 13.8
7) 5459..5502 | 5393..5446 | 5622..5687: -0.52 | 14.1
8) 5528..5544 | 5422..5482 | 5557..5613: -0.34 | 13.8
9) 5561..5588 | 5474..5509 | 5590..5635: 1.61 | 14.1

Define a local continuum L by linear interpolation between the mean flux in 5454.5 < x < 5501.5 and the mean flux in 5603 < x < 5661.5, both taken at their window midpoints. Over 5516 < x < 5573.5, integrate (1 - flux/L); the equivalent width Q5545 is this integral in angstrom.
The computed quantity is 3.5 angstrom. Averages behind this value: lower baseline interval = 14.3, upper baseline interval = 14.3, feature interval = 13.4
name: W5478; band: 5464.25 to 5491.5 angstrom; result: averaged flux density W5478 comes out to 14.2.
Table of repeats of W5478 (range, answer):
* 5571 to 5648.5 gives 13.9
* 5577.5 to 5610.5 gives 14.1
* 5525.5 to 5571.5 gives 13.2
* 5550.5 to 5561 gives 12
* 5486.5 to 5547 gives 14.5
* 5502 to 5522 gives 14.8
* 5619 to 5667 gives 14.2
